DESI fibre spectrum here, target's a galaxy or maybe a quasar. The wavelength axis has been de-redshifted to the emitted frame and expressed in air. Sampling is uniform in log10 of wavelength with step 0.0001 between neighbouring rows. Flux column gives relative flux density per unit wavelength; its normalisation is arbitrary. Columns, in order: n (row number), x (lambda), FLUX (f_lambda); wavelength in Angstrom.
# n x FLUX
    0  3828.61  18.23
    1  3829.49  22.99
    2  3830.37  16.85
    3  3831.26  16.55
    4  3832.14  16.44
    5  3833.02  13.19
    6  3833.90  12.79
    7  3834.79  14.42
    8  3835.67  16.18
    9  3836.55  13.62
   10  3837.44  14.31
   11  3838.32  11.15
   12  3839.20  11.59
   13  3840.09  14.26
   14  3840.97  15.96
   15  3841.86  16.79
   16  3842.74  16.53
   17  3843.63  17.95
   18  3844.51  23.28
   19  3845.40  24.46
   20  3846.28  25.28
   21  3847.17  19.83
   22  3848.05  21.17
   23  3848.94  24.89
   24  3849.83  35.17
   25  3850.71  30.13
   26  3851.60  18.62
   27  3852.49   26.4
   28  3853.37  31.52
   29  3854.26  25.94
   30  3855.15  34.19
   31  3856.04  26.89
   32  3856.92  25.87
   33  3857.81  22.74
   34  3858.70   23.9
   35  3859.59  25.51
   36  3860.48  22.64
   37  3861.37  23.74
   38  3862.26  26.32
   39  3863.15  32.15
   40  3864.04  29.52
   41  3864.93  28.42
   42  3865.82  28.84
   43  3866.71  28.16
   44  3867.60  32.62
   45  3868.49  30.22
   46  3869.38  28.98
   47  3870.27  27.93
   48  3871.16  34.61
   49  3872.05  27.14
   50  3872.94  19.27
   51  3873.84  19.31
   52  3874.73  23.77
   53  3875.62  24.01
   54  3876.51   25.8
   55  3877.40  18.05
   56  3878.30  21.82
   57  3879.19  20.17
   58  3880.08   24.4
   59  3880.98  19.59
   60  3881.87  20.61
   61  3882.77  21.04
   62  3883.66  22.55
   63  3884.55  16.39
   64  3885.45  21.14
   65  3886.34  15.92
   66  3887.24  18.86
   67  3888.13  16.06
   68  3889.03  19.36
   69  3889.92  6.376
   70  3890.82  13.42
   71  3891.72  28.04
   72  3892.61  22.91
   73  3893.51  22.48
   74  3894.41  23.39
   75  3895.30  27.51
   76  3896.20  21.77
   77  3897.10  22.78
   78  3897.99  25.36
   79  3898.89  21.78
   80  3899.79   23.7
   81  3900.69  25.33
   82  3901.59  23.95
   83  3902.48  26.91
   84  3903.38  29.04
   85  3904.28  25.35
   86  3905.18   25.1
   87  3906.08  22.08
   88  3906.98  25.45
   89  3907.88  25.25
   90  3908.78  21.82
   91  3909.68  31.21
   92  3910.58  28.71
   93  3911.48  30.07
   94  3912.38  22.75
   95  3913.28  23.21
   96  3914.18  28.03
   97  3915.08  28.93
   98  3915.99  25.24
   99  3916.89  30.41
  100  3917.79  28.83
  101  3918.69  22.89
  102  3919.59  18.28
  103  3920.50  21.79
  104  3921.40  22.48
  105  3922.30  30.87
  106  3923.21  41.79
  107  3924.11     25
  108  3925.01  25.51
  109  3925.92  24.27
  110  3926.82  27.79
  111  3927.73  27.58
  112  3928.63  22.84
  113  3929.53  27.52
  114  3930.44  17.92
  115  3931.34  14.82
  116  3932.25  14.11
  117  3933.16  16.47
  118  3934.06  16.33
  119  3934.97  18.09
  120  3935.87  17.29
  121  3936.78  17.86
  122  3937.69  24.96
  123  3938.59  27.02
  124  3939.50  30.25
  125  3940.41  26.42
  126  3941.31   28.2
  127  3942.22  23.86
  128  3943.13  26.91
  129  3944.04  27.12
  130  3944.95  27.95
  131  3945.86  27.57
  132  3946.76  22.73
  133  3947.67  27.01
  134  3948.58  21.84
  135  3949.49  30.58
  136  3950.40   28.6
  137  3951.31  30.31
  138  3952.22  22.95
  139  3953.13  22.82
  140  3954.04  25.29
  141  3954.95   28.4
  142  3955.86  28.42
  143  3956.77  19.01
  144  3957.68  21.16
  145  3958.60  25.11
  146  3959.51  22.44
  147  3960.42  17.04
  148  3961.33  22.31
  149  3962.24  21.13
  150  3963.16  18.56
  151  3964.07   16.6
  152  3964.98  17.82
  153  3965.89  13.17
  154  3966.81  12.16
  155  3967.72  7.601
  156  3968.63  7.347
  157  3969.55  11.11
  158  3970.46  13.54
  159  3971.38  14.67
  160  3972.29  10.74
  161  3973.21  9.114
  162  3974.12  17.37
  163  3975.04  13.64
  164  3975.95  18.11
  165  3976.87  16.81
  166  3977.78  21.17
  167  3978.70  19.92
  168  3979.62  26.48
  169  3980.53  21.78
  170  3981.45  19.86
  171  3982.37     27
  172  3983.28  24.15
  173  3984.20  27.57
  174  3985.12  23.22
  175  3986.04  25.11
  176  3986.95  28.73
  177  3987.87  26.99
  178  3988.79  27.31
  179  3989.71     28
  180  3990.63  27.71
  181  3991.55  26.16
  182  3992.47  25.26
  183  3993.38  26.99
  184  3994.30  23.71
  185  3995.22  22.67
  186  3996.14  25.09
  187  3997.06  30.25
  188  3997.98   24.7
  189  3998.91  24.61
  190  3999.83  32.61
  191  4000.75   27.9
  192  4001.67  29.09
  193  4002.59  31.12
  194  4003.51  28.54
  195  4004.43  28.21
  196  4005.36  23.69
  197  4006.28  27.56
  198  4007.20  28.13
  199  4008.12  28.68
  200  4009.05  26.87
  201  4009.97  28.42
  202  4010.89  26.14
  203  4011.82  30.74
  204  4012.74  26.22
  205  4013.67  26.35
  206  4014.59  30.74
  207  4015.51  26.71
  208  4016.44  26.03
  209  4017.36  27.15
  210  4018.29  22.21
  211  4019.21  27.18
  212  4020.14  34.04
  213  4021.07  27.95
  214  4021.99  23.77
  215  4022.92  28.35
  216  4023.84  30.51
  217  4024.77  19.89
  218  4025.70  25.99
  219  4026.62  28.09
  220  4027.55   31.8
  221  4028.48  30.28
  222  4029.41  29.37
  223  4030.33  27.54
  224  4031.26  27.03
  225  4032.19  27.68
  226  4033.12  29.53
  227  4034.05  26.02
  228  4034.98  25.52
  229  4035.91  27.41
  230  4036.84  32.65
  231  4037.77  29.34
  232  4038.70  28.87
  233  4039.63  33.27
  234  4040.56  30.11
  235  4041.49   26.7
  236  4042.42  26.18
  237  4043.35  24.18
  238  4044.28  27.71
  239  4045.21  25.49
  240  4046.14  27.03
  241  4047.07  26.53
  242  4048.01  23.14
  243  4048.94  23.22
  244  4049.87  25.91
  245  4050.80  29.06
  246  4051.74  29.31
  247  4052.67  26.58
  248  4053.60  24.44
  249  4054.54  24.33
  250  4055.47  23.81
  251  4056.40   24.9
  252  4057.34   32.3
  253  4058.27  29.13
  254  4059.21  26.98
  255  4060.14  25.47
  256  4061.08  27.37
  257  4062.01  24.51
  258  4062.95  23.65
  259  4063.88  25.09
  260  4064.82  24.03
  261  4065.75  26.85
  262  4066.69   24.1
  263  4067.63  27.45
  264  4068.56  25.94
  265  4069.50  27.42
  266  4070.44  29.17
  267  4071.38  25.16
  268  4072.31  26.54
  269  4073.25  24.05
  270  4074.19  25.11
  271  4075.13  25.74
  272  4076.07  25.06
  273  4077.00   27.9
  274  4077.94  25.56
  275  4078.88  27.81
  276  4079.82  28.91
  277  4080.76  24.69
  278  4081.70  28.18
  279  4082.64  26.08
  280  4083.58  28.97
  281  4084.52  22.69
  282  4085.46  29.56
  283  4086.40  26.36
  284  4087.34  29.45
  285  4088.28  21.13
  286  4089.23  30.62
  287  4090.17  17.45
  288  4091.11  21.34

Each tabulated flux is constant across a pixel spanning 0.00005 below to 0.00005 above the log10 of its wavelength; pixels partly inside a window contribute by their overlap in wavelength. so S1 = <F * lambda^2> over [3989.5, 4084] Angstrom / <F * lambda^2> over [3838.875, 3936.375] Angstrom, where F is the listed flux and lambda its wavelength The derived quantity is 1.23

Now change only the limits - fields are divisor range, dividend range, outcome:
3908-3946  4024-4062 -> 1.17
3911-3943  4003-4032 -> 1.19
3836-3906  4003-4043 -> 1.30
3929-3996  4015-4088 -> 1.29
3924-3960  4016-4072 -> 1.18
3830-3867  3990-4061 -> 1.36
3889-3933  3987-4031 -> 1.18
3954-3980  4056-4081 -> 1.57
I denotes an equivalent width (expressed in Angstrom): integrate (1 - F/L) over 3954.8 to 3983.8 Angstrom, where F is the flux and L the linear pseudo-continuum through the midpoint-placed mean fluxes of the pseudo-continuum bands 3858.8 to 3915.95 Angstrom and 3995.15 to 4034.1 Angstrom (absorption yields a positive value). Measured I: 9.0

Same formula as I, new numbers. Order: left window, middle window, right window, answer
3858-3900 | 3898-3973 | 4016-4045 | 5.6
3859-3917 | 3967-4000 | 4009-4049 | 6.3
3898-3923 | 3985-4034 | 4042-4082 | -2.5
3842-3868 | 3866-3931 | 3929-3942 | -2.5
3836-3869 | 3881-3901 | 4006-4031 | 3.2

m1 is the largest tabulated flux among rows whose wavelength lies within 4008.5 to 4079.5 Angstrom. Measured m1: 34.04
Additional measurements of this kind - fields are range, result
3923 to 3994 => 41.79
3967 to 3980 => 26.48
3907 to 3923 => 31.21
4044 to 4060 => 32.3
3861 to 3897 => 34.61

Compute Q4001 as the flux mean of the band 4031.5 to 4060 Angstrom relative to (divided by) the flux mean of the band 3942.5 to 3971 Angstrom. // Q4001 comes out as 1.27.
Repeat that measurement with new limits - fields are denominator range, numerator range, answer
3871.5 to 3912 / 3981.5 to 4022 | 1.20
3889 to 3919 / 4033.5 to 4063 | 1.10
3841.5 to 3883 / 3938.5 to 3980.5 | 0.84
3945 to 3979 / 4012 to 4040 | 1.42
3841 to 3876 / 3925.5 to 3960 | 0.93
